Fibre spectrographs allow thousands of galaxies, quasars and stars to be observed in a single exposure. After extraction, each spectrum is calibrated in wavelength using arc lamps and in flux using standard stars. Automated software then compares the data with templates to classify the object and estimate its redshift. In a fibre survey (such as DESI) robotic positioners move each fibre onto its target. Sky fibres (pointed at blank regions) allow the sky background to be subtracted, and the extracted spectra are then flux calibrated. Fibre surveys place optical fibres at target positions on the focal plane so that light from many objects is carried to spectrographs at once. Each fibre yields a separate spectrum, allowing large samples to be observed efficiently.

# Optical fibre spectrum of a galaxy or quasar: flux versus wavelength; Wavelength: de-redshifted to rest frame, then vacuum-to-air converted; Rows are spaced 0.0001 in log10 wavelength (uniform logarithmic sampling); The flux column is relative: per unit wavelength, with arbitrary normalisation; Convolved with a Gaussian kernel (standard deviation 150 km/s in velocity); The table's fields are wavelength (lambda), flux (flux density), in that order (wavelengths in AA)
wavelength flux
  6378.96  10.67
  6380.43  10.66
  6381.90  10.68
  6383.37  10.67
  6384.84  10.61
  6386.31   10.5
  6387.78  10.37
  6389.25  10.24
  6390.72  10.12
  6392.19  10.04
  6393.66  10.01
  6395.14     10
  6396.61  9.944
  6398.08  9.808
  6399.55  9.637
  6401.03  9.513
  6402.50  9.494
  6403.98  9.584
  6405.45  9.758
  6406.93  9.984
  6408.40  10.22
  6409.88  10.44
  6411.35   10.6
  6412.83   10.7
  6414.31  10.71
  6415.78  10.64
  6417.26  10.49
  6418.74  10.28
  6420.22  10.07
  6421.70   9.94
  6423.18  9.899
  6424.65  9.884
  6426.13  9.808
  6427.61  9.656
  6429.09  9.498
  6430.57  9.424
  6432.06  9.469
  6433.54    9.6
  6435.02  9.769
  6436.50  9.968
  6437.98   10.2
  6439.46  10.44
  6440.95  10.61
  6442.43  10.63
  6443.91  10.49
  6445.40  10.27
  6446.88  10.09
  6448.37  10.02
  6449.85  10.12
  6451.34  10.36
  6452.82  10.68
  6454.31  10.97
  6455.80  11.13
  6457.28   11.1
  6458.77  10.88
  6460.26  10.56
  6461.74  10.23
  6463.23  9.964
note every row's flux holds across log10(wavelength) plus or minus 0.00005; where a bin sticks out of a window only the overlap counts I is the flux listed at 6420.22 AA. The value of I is 10.07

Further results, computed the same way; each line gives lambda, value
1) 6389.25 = 10.24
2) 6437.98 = 10.2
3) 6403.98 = 9.584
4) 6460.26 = 10.56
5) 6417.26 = 10.49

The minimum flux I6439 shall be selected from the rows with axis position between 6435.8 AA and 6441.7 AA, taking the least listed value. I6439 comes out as 9.968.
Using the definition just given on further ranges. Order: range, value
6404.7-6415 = 9.758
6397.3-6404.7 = 9.494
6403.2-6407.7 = 9.584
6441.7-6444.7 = 10.49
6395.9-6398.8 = 9.808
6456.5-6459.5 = 10.88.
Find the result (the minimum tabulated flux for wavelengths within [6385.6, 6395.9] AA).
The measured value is 10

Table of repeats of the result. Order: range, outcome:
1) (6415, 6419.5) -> 10.28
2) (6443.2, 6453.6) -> 10.02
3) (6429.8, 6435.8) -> 9.424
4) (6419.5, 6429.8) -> 9.498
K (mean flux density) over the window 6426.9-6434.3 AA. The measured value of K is 9.52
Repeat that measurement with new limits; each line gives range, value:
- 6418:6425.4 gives 10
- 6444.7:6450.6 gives 10.1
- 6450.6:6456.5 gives 10.8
